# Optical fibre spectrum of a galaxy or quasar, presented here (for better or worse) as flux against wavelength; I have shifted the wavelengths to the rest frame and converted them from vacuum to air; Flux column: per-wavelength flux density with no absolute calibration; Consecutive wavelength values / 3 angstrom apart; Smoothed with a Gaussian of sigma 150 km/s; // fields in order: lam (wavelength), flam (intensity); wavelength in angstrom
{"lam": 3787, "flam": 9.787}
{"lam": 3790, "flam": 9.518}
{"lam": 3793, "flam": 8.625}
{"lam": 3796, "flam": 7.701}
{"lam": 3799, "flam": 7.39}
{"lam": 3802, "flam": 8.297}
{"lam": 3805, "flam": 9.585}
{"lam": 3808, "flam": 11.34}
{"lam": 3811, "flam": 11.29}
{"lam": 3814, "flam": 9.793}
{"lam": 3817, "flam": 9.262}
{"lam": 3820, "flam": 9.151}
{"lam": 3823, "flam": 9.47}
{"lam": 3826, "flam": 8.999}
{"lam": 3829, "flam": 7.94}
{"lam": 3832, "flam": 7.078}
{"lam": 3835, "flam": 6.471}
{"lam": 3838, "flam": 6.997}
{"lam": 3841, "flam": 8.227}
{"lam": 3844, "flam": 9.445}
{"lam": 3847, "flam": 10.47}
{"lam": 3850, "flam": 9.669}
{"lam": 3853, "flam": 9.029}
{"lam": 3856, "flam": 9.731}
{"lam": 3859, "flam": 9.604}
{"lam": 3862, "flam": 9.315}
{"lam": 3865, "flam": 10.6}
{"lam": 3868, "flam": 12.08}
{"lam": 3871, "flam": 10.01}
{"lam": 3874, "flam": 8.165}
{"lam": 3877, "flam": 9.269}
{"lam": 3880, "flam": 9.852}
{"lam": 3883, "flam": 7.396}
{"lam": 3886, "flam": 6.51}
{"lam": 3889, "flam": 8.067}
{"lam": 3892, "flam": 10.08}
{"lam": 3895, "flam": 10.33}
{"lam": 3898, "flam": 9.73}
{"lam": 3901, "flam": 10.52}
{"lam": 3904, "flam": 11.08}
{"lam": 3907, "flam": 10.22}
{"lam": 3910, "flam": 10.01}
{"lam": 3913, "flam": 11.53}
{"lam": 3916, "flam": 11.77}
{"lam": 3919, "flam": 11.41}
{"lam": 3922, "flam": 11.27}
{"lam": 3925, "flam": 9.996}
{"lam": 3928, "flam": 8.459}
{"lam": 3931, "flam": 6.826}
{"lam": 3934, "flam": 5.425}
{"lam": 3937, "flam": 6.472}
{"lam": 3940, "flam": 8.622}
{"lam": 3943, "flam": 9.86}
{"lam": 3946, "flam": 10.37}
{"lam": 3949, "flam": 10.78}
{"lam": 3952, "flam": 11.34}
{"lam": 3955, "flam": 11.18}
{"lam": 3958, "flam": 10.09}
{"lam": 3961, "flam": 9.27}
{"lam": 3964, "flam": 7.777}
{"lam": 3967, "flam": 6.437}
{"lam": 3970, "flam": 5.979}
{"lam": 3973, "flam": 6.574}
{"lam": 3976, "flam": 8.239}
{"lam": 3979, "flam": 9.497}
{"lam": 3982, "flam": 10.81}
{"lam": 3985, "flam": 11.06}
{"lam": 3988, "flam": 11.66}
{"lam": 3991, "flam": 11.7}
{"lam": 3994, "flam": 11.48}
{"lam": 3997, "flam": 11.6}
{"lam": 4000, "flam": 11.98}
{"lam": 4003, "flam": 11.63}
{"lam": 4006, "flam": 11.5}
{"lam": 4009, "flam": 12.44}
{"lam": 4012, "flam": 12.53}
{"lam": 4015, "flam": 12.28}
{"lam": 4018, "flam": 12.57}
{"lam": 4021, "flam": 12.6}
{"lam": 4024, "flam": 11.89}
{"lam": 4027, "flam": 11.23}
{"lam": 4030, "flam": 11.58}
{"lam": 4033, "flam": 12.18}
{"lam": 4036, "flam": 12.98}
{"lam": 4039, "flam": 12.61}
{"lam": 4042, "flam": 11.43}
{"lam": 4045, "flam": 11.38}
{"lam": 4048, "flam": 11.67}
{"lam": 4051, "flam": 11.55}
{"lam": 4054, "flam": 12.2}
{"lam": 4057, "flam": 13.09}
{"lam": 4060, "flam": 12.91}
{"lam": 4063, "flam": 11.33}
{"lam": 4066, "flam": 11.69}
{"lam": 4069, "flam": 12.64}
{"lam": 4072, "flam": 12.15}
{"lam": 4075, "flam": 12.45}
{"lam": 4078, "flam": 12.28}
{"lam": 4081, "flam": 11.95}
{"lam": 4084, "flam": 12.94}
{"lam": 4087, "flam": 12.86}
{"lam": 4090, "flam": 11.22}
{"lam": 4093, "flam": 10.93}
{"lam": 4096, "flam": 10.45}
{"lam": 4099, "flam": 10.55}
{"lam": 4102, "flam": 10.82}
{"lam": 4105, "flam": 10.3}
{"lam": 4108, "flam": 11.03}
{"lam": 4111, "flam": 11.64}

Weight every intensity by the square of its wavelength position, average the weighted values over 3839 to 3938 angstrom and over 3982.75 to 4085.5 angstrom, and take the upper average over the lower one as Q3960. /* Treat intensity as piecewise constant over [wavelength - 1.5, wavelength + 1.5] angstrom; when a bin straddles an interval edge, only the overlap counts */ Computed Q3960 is 1.4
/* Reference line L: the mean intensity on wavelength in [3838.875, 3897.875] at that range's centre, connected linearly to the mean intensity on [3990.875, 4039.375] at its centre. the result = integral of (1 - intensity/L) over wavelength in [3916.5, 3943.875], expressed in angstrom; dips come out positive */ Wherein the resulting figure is 4.4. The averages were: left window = 9.34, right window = 12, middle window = 8.79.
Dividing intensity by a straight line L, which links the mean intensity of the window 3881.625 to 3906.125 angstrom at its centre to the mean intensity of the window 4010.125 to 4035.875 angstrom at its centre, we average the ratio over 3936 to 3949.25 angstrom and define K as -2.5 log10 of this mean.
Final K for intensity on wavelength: 0.13 mag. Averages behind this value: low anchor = 9.25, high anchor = 12.2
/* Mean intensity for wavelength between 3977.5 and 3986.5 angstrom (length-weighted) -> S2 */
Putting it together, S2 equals 10.5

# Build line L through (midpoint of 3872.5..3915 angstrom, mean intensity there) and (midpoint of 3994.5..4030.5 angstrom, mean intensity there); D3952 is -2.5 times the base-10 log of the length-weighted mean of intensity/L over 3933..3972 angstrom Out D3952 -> 0.22 mag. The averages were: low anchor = 9.51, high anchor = 12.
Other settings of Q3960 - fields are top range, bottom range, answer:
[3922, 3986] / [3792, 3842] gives 1.09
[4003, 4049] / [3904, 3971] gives 1.34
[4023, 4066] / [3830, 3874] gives 1.44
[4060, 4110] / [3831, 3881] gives 1.42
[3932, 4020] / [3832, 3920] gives 1.11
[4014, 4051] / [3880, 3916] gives 1.33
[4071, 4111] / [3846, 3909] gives 1.34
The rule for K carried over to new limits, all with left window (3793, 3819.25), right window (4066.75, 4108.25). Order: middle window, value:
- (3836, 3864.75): 0.055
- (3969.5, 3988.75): 0.170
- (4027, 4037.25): -0.085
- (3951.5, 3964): 0.049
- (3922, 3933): 0.185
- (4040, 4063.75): -0.060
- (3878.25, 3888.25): 0.239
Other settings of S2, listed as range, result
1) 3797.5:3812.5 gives 9.58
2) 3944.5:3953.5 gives 10.8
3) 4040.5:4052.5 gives 11.5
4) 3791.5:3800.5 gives 7.91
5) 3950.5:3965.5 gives 9.93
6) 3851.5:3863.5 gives 9.42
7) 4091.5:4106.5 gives 10.6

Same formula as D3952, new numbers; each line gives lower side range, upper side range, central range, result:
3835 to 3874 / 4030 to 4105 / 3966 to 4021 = 0.04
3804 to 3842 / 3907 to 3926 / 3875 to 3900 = 0.16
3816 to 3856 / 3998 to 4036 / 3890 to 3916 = -0.06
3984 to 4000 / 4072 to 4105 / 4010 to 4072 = -0.05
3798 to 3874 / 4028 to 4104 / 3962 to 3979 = 0.43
